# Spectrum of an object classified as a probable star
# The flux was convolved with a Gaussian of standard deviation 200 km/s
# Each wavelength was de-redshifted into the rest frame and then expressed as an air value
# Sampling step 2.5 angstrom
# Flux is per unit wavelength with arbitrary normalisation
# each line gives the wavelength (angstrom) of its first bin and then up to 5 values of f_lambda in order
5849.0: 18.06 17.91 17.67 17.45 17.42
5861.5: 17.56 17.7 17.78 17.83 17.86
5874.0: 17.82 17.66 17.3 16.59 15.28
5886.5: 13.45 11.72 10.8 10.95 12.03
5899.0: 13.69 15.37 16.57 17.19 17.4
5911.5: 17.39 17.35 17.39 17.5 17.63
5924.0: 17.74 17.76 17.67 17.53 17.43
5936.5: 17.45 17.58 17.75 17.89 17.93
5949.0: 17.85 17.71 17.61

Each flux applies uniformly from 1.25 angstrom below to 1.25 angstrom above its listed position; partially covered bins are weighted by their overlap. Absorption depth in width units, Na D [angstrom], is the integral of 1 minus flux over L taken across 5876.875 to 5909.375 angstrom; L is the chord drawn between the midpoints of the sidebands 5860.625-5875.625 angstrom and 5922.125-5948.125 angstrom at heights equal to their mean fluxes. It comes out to 5.93 angstrom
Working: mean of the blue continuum 17.8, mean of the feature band 14.5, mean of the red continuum 17.7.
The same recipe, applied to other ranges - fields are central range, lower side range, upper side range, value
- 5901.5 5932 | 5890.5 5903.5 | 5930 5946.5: -4.57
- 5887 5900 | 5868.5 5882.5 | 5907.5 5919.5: 4.14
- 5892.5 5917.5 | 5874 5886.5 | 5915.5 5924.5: 2.49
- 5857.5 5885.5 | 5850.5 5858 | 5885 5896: -4.72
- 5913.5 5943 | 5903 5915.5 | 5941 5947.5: -0.02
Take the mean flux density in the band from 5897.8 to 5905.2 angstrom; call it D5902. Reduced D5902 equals 15.2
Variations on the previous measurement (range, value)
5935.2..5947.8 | 17.7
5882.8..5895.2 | 12.4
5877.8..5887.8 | 15.6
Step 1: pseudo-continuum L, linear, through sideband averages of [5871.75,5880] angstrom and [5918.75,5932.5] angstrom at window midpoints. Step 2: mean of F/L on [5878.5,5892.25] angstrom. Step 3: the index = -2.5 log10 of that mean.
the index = 0.24 mag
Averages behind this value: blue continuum 17.6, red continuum 17.7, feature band 14.1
